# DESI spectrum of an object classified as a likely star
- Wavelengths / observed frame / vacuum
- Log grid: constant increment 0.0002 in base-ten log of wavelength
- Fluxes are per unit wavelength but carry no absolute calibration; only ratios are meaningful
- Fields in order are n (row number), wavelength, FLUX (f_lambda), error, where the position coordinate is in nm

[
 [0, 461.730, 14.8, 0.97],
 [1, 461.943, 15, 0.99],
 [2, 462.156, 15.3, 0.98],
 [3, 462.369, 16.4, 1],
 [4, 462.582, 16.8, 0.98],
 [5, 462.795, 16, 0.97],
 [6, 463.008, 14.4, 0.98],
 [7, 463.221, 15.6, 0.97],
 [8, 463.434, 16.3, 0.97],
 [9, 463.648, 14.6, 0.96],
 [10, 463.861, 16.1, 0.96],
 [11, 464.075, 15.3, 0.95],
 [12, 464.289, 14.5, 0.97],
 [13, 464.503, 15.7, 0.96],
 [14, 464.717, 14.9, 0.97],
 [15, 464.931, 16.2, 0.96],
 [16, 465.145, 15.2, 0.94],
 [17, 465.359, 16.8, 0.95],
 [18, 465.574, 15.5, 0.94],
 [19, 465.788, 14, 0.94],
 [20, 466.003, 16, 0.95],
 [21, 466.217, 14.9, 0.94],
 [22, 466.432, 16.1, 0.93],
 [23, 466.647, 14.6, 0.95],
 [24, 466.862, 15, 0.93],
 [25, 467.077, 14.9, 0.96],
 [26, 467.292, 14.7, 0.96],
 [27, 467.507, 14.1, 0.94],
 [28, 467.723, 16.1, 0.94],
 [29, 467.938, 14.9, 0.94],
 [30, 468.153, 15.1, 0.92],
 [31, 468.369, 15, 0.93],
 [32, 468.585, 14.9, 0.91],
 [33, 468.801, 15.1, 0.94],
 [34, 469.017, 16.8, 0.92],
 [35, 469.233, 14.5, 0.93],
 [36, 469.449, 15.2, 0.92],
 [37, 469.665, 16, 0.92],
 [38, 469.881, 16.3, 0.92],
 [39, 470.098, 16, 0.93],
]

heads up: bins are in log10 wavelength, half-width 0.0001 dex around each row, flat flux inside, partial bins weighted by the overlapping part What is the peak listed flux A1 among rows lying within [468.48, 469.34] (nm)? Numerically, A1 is 16.8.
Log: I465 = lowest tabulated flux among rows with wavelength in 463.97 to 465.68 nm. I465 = 14.5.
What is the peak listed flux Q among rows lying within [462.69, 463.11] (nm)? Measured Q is 16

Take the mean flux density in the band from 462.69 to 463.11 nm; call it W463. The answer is 15.2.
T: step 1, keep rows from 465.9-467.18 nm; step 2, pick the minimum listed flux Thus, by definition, 14.6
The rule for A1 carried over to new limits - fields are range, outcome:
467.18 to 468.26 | 16.1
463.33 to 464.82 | 16.3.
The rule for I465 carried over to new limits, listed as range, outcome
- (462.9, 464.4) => 14.4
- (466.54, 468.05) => 14.1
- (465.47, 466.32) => 14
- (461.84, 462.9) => 15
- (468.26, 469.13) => 14.9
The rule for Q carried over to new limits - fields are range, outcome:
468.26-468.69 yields 15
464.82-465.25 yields 16.2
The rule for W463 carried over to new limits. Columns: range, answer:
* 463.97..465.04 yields 15.3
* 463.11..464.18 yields 15.6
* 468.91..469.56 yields 15.5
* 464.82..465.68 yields 15.9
